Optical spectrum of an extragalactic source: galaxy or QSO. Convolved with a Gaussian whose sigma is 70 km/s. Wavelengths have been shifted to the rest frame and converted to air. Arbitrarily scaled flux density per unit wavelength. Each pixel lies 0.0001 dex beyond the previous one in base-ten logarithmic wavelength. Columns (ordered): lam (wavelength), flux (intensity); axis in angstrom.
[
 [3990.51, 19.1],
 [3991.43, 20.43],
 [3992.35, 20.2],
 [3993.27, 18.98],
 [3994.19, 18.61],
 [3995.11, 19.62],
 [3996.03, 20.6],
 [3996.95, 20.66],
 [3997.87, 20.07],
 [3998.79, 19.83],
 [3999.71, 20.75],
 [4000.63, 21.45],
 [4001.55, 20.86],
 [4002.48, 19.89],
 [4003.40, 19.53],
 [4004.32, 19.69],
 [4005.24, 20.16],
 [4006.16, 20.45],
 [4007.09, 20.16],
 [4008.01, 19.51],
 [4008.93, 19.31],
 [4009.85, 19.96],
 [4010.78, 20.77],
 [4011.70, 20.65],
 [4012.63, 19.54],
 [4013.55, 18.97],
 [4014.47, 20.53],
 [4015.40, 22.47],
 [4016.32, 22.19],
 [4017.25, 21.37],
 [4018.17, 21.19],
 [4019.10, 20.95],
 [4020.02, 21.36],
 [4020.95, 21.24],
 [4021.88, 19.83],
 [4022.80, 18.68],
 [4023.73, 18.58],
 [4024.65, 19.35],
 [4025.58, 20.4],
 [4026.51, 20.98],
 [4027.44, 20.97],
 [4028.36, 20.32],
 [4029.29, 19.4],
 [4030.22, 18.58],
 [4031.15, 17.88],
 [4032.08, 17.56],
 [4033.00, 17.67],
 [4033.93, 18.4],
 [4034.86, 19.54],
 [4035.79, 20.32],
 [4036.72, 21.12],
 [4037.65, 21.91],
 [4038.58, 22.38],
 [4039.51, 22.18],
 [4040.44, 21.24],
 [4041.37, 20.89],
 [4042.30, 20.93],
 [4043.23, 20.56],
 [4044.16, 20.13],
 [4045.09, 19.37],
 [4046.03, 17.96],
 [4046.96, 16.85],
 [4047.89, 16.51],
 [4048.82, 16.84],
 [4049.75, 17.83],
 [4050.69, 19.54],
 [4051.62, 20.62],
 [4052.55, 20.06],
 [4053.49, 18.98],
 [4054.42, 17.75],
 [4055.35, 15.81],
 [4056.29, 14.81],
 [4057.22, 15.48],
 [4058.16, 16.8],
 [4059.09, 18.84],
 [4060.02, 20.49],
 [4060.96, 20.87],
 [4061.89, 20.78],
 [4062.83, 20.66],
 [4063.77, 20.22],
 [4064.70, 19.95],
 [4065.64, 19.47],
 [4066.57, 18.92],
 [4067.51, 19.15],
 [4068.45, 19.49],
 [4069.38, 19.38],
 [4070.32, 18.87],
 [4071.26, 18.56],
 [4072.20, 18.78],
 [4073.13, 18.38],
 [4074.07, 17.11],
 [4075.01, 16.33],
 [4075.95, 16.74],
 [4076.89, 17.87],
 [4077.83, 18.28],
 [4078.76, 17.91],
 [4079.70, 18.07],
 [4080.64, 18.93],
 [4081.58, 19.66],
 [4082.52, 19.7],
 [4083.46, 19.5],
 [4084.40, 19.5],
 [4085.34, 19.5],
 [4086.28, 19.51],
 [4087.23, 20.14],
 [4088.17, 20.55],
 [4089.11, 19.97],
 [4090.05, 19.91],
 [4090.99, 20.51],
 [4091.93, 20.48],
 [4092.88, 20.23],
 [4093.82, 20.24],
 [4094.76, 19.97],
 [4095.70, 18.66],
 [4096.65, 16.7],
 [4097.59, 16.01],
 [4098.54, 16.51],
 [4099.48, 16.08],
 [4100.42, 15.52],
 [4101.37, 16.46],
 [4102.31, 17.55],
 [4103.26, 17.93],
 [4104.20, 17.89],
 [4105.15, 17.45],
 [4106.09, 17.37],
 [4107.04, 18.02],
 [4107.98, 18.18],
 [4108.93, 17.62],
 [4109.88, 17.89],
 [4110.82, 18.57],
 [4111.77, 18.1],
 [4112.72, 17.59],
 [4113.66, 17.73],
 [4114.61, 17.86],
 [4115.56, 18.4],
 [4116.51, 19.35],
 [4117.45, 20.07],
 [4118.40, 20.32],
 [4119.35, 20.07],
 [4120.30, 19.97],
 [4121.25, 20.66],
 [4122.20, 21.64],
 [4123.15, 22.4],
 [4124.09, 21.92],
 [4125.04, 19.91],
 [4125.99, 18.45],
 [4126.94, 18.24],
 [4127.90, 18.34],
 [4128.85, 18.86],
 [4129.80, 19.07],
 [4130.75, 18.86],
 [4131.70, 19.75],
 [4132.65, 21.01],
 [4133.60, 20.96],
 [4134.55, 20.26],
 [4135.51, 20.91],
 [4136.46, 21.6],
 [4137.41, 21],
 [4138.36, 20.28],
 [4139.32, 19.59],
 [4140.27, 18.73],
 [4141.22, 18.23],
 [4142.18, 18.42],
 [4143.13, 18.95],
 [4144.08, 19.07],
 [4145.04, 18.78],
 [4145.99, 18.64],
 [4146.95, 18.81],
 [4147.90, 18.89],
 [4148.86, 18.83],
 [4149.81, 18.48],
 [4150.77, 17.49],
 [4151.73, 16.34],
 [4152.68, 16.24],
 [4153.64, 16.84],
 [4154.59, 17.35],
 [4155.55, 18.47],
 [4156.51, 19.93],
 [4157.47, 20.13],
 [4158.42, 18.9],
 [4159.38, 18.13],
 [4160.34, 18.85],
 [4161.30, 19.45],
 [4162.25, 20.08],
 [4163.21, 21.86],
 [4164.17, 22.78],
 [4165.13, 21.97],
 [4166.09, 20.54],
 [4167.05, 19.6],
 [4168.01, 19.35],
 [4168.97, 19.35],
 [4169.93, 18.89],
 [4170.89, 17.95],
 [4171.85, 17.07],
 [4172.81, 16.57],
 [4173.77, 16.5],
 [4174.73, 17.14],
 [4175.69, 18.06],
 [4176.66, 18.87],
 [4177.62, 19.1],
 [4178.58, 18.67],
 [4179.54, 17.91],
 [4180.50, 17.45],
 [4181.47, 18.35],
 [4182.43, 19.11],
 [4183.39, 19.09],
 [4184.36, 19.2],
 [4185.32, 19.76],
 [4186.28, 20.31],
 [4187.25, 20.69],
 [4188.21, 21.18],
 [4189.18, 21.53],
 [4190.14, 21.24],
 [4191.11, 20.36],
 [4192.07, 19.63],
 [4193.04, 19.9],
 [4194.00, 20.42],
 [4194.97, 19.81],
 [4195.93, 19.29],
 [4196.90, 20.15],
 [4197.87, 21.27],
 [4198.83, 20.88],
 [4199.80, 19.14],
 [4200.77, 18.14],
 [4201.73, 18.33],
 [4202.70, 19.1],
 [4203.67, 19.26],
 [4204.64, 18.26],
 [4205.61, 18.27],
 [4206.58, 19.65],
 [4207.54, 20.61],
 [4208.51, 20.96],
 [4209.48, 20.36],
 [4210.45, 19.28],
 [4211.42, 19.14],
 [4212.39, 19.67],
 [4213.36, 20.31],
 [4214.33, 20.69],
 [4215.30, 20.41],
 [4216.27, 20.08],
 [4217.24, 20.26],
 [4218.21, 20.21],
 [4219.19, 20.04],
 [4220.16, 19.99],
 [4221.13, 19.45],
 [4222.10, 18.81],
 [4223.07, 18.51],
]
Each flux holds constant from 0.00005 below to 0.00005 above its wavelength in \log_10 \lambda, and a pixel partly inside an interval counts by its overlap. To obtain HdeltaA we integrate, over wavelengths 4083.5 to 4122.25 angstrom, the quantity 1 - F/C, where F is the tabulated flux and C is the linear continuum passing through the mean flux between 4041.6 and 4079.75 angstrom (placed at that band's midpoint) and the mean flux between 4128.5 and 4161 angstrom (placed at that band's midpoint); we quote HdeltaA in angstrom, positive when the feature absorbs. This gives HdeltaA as 0.3 angstrom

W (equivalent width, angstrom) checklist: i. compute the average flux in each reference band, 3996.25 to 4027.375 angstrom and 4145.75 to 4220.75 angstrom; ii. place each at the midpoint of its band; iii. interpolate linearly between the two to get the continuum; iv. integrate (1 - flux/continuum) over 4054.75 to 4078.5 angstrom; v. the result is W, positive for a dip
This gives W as 1.83 angstrom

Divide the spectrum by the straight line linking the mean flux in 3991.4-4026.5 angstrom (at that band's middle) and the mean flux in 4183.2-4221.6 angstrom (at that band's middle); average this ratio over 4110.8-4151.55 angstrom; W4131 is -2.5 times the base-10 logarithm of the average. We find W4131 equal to 0.03 mag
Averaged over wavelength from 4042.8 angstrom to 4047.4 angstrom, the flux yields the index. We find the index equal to 19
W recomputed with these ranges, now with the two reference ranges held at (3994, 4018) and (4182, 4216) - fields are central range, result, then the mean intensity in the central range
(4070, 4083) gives 1.25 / 18.2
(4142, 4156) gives 1.33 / 18.1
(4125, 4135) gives 0.31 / 19.4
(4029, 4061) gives 1.95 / 19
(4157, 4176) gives 0.75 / 19.2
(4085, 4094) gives 0.01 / 20.1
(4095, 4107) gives 1.79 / 17.1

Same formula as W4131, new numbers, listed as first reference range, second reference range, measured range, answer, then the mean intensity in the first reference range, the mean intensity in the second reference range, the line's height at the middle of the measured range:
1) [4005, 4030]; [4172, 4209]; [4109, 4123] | 0.03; 20.3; 19.3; 19.7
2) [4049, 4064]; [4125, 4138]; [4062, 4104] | 0.02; 18.7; 19.8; 19.1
